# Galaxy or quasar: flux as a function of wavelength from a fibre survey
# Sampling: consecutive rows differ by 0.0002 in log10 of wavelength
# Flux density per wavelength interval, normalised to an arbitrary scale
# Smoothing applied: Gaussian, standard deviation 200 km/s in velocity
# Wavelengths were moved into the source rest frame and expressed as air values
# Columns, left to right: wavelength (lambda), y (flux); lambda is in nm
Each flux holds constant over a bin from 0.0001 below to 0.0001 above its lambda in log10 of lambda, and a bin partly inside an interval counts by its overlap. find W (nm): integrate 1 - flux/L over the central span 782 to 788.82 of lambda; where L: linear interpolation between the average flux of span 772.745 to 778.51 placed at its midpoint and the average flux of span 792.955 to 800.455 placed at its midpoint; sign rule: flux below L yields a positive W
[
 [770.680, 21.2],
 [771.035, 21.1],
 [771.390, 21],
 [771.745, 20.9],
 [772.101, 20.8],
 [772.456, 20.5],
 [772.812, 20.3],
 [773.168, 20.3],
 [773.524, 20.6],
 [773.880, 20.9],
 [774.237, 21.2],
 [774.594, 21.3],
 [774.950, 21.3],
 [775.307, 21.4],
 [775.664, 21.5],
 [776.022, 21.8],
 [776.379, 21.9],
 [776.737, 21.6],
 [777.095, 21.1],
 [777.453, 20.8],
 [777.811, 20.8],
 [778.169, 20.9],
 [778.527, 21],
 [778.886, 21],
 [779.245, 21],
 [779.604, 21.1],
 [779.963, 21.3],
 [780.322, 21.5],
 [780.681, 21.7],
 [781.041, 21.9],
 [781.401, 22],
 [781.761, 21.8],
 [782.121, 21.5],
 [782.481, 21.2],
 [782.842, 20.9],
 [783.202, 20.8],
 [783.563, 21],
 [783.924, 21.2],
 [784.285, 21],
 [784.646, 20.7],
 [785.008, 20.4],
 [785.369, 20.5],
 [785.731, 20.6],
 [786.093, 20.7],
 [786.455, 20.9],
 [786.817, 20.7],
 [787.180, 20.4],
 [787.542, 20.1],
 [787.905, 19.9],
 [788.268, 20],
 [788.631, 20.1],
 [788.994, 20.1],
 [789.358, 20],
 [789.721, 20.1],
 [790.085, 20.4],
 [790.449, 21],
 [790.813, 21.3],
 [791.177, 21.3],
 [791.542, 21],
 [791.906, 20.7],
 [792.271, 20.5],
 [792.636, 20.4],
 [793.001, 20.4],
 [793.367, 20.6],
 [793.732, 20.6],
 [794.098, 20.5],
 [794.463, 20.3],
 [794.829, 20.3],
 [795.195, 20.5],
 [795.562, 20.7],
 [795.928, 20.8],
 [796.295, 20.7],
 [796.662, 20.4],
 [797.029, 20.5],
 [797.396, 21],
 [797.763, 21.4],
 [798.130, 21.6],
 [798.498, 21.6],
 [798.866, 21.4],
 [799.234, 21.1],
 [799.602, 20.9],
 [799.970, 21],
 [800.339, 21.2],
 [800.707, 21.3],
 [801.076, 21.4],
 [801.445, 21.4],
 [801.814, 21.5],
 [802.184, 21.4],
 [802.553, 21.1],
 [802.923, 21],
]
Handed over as 0.11 nm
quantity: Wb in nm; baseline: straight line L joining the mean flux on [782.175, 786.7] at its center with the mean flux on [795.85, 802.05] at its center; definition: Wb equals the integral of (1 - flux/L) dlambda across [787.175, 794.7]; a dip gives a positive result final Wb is 0.18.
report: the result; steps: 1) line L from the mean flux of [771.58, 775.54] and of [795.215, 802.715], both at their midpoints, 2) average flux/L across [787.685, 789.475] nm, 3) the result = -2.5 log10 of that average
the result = 0.053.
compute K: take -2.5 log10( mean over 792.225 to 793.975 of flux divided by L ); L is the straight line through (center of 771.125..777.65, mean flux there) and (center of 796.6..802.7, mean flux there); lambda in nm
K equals 0.04 mag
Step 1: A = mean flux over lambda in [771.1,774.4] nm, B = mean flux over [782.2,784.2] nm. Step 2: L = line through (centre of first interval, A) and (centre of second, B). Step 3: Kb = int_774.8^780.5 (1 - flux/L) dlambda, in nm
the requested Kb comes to -0.10 nm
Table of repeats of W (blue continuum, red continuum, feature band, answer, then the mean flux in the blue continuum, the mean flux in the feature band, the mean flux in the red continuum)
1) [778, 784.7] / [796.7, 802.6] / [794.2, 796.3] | 0.069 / 21.2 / 20.5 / 21.2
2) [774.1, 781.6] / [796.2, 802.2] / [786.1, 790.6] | 0.198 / 21.3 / 20.3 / 21.2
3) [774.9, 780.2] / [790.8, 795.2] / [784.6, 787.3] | 0.038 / 21.2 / 20.6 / 20.6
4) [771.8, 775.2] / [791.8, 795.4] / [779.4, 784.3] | -0.162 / 20.8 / 21.4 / 20.5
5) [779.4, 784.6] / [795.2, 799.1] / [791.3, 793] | 0.037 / 21.3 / 20.6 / 21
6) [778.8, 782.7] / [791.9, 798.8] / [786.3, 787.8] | 0.046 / 21.5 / 20.5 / 20.7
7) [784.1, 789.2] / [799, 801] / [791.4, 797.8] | 0.073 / 20.4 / 20.6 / 21.1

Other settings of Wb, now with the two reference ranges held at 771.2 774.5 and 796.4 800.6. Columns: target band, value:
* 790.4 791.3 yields -0.01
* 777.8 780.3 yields -0.03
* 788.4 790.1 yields 0.07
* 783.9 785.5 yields 0.01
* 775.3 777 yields -0.07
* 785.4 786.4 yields 0.01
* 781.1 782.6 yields -0.06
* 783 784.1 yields -0.01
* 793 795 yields 0.06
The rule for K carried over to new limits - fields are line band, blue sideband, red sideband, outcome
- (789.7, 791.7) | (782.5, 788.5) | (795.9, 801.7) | 0.00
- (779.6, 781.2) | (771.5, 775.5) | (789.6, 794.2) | -0.04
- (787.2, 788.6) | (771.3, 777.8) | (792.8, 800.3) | 0.05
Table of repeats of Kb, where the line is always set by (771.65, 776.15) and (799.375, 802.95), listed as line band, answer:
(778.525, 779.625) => 0.00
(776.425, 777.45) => -0.02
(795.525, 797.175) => 0.04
